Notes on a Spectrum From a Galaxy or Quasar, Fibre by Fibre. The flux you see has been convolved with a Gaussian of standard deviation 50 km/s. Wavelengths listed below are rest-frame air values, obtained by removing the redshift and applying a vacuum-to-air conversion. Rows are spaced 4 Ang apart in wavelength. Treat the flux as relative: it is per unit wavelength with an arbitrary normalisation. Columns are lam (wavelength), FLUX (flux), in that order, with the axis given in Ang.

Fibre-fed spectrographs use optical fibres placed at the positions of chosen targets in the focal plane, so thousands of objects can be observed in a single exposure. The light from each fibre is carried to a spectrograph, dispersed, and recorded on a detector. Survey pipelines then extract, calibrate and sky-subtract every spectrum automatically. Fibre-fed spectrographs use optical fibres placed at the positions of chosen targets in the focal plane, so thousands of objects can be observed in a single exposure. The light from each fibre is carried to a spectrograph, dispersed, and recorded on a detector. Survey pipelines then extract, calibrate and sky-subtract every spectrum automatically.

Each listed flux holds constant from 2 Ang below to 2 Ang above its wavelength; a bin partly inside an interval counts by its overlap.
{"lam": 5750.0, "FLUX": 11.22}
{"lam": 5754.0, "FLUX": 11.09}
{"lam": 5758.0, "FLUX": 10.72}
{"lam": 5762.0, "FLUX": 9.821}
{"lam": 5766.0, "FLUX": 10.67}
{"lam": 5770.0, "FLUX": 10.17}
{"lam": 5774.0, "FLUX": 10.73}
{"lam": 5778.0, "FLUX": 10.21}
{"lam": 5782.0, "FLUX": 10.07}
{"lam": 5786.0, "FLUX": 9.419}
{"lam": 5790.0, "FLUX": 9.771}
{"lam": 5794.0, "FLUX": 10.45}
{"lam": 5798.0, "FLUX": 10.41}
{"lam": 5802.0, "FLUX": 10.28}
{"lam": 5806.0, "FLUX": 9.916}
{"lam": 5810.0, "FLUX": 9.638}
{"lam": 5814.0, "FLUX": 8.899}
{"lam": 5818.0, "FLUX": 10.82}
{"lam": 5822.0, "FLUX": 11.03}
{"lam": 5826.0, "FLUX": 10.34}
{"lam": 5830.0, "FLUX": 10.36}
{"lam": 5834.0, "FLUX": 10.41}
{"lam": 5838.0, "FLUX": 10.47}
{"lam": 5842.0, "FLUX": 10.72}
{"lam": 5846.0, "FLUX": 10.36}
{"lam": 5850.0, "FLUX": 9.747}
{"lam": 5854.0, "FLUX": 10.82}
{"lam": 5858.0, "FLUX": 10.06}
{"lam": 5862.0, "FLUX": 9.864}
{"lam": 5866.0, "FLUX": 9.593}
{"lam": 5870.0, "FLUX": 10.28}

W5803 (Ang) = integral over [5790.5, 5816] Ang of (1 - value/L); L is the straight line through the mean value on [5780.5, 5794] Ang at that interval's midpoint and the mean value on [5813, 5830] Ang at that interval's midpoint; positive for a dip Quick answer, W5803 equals 0.4 Ang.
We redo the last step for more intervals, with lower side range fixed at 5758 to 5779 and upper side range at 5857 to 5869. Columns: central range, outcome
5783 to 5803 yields 0.3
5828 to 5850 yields -0.9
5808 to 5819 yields 0.5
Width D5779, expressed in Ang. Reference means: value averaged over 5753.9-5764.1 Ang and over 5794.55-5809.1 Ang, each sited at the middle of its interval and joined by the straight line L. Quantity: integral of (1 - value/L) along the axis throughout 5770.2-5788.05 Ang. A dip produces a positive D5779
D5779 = 0.36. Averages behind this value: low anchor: 10.4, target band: 10.1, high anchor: 10.2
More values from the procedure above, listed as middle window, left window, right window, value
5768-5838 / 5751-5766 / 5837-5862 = 1.9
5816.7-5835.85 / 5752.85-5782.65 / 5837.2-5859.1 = -0.4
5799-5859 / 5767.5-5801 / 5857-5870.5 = -1.5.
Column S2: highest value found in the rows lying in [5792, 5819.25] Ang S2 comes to 10.82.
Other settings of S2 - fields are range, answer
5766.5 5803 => 10.73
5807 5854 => 11.03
